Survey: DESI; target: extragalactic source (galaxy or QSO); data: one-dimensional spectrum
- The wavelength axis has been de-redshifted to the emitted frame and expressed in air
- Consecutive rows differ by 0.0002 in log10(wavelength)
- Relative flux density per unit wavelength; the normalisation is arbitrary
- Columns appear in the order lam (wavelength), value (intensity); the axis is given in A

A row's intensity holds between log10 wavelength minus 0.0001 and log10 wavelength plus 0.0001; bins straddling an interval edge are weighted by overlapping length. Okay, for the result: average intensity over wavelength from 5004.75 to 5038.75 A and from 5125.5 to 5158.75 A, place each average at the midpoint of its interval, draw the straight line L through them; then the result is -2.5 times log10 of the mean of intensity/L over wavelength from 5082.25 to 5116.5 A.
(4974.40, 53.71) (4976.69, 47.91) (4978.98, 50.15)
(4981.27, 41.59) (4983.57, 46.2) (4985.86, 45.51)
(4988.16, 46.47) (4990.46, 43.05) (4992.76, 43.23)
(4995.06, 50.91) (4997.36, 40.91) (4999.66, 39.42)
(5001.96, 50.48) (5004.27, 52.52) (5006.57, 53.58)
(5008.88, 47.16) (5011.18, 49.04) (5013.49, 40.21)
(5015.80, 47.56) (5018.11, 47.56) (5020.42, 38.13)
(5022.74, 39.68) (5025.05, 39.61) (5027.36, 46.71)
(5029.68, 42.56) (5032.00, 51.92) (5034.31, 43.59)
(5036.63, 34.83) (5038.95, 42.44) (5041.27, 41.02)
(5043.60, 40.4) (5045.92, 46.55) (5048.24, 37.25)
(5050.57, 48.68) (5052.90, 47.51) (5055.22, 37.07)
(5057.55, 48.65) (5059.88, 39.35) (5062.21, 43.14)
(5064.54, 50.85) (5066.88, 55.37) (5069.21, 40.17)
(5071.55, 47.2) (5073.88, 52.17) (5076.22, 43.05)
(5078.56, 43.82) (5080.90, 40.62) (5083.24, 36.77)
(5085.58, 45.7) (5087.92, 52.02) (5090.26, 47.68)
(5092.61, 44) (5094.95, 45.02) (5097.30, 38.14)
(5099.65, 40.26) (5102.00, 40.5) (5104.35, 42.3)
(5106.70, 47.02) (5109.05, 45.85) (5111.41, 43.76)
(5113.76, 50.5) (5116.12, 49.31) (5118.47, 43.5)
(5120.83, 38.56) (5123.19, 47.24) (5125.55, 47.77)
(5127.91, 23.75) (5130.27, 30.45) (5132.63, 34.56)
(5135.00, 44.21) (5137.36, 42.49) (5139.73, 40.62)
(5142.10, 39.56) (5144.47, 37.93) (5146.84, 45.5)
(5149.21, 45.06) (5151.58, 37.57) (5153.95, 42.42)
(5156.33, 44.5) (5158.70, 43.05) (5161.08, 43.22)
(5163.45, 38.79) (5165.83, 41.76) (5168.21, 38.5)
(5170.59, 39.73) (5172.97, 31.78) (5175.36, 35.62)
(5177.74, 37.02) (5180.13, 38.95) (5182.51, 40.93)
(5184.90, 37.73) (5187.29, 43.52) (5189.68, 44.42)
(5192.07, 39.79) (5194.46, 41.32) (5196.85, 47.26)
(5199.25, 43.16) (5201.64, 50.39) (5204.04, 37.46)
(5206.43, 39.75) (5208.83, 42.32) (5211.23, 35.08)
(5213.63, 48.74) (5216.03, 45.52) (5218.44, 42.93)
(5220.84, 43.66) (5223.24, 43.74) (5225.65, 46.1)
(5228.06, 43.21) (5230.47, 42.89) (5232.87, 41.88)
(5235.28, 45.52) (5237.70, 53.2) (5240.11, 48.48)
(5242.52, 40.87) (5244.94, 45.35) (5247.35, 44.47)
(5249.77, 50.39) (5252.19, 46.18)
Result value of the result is -0.080 mag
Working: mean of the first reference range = 44.5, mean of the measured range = 44.5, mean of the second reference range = 39.6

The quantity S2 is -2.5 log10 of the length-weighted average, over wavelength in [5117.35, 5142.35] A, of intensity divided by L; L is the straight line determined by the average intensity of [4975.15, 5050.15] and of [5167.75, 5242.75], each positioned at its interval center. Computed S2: 0.10 mag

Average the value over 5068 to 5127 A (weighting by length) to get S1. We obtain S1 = 44.4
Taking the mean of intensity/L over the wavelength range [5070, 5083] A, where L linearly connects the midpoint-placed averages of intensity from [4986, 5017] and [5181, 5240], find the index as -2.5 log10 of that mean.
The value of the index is 0.02 mag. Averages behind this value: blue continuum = 46.5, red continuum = 43.4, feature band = 44.6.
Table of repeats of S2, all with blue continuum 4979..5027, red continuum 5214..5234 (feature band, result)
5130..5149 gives 0.11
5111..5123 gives -0.02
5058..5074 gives -0.04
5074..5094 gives 0.00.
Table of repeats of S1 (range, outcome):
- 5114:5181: 40.3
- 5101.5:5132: 42.2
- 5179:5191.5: 41.1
